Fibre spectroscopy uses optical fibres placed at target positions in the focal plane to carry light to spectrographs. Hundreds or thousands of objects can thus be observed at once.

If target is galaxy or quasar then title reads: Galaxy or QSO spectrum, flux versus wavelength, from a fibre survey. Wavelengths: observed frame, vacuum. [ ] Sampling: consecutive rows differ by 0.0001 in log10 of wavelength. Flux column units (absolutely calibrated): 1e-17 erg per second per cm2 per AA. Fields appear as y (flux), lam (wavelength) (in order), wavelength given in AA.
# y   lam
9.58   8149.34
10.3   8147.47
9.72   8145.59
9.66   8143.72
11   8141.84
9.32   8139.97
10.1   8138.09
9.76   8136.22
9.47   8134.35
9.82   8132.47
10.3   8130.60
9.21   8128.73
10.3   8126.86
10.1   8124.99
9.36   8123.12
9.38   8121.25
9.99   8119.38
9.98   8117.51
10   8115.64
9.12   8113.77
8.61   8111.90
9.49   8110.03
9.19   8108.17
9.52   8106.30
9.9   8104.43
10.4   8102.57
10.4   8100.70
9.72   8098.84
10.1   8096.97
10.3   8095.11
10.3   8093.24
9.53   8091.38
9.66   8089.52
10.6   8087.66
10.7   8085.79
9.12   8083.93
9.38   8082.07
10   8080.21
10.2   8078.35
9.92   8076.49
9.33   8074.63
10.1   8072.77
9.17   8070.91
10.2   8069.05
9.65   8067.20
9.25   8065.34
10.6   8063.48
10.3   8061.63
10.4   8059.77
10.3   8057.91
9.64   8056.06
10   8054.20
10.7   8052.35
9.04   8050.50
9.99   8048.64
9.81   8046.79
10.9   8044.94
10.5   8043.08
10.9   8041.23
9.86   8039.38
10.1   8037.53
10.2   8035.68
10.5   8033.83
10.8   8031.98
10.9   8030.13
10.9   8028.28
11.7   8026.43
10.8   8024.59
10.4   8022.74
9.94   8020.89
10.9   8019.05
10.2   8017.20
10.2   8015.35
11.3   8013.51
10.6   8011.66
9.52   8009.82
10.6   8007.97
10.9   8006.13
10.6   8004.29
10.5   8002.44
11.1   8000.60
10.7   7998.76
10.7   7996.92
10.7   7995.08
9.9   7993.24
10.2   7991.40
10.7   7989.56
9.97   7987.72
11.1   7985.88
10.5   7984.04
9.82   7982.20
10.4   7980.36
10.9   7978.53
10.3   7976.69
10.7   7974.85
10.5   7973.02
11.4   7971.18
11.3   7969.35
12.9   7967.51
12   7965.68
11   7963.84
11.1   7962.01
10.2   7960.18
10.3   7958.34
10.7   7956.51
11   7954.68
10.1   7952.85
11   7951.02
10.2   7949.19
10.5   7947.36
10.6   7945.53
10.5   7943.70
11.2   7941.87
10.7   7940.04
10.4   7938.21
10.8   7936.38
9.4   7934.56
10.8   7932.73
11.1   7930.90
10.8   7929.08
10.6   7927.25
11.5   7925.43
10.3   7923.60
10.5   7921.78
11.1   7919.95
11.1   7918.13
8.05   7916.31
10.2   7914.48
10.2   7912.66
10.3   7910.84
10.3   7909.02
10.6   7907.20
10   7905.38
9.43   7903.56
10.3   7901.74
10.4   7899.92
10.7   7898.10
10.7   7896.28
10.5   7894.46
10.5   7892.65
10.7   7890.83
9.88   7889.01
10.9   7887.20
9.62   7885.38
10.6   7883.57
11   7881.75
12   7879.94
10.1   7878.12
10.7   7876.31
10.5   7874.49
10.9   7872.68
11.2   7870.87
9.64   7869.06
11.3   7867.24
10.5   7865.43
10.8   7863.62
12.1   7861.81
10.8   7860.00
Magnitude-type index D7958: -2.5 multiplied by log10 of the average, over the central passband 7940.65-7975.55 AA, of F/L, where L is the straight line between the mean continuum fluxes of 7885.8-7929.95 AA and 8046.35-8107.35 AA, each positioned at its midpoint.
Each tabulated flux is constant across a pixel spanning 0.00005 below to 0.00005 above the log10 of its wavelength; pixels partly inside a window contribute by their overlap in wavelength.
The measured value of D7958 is -0.07 mag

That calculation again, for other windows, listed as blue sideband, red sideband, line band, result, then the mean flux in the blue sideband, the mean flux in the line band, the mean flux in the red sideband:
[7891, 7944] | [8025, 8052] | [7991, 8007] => -0.016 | 10.5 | 10.6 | 10.4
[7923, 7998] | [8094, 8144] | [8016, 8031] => -0.037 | 10.7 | 10.7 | 9.8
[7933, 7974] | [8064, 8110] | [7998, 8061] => -0.019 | 10.8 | 10.5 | 9.86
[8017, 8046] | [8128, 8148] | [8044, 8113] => 0.041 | 10.6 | 9.9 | 9.88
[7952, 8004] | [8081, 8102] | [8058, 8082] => 0.023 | 10.7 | 9.92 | 9.99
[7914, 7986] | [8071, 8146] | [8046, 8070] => 0.011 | 10.7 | 9.99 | 9.82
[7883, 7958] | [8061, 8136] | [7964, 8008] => -0.057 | 10.5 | 10.8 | 9.81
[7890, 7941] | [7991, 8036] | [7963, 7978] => -0.072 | 10.4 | 11.2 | 10.6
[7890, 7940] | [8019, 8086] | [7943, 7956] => -0.021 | 10.4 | 10.6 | 10.2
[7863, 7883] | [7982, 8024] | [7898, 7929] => 0.037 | 10.8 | 10.3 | 10.5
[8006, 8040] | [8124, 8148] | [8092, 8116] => 0.037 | 10.5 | 9.76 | 9.92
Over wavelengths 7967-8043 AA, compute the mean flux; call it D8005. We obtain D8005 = 10.6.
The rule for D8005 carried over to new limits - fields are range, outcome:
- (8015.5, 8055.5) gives 10.4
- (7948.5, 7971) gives 11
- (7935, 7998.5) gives 10.7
